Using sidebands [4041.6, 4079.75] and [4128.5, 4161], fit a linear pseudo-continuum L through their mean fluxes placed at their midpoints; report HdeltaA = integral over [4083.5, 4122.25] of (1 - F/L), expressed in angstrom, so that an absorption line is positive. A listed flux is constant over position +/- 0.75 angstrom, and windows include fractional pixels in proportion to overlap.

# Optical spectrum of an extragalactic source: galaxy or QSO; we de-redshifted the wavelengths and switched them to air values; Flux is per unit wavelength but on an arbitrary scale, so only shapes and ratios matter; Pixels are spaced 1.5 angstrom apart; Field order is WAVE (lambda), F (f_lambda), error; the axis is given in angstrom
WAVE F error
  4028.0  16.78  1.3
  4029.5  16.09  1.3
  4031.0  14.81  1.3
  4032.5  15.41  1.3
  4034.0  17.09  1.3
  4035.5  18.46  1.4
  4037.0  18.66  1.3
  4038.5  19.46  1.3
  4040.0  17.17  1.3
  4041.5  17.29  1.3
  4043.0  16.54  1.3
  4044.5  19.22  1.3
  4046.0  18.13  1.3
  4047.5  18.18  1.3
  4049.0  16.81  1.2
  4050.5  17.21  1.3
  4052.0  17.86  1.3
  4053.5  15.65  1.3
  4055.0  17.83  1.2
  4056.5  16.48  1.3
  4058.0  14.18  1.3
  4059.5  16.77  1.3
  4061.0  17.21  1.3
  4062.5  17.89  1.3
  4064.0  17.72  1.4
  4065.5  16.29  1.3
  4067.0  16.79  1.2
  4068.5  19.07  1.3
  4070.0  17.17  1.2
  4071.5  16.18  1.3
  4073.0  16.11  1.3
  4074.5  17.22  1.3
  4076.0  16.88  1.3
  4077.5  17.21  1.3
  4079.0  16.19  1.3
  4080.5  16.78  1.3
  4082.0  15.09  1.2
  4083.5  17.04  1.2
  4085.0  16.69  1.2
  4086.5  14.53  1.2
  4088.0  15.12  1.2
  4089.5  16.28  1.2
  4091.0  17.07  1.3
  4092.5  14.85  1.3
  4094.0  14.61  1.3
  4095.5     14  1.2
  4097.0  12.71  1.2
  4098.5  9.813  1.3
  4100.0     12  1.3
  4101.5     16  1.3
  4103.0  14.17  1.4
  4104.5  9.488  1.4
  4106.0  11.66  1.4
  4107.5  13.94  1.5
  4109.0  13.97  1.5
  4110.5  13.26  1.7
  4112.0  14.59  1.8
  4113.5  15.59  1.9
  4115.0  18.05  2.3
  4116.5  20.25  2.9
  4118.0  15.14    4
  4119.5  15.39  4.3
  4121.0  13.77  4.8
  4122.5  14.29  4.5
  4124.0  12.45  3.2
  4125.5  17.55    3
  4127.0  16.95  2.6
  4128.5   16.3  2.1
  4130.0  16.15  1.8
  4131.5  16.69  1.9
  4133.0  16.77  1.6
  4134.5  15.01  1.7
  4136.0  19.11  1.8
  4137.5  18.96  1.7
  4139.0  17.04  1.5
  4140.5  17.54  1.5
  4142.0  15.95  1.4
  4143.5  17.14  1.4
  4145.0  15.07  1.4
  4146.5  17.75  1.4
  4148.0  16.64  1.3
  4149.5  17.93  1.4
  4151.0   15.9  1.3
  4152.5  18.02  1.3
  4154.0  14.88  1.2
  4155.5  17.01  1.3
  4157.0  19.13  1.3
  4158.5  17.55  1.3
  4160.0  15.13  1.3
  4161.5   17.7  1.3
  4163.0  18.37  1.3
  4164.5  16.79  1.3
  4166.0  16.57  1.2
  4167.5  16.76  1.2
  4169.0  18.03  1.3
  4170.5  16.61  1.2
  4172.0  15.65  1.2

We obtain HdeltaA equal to 5.54 angstrom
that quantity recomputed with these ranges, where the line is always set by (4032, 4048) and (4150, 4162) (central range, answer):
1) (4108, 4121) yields 1.21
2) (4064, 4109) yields 5.77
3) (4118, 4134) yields 1.45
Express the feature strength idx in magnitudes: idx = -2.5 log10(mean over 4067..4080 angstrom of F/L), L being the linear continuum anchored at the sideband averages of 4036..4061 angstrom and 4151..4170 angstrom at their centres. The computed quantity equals 0.02 mag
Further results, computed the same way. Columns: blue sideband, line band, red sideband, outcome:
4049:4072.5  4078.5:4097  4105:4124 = 0.02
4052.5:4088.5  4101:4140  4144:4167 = 0.09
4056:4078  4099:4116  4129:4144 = 0.21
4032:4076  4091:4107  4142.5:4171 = 0.29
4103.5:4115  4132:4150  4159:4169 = -0.10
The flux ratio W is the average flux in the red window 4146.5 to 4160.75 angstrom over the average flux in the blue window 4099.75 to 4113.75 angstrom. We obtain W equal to 1.26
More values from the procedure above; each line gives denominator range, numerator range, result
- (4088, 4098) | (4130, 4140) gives 1.16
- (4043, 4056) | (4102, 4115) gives 0.78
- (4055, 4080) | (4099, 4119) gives 0.86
